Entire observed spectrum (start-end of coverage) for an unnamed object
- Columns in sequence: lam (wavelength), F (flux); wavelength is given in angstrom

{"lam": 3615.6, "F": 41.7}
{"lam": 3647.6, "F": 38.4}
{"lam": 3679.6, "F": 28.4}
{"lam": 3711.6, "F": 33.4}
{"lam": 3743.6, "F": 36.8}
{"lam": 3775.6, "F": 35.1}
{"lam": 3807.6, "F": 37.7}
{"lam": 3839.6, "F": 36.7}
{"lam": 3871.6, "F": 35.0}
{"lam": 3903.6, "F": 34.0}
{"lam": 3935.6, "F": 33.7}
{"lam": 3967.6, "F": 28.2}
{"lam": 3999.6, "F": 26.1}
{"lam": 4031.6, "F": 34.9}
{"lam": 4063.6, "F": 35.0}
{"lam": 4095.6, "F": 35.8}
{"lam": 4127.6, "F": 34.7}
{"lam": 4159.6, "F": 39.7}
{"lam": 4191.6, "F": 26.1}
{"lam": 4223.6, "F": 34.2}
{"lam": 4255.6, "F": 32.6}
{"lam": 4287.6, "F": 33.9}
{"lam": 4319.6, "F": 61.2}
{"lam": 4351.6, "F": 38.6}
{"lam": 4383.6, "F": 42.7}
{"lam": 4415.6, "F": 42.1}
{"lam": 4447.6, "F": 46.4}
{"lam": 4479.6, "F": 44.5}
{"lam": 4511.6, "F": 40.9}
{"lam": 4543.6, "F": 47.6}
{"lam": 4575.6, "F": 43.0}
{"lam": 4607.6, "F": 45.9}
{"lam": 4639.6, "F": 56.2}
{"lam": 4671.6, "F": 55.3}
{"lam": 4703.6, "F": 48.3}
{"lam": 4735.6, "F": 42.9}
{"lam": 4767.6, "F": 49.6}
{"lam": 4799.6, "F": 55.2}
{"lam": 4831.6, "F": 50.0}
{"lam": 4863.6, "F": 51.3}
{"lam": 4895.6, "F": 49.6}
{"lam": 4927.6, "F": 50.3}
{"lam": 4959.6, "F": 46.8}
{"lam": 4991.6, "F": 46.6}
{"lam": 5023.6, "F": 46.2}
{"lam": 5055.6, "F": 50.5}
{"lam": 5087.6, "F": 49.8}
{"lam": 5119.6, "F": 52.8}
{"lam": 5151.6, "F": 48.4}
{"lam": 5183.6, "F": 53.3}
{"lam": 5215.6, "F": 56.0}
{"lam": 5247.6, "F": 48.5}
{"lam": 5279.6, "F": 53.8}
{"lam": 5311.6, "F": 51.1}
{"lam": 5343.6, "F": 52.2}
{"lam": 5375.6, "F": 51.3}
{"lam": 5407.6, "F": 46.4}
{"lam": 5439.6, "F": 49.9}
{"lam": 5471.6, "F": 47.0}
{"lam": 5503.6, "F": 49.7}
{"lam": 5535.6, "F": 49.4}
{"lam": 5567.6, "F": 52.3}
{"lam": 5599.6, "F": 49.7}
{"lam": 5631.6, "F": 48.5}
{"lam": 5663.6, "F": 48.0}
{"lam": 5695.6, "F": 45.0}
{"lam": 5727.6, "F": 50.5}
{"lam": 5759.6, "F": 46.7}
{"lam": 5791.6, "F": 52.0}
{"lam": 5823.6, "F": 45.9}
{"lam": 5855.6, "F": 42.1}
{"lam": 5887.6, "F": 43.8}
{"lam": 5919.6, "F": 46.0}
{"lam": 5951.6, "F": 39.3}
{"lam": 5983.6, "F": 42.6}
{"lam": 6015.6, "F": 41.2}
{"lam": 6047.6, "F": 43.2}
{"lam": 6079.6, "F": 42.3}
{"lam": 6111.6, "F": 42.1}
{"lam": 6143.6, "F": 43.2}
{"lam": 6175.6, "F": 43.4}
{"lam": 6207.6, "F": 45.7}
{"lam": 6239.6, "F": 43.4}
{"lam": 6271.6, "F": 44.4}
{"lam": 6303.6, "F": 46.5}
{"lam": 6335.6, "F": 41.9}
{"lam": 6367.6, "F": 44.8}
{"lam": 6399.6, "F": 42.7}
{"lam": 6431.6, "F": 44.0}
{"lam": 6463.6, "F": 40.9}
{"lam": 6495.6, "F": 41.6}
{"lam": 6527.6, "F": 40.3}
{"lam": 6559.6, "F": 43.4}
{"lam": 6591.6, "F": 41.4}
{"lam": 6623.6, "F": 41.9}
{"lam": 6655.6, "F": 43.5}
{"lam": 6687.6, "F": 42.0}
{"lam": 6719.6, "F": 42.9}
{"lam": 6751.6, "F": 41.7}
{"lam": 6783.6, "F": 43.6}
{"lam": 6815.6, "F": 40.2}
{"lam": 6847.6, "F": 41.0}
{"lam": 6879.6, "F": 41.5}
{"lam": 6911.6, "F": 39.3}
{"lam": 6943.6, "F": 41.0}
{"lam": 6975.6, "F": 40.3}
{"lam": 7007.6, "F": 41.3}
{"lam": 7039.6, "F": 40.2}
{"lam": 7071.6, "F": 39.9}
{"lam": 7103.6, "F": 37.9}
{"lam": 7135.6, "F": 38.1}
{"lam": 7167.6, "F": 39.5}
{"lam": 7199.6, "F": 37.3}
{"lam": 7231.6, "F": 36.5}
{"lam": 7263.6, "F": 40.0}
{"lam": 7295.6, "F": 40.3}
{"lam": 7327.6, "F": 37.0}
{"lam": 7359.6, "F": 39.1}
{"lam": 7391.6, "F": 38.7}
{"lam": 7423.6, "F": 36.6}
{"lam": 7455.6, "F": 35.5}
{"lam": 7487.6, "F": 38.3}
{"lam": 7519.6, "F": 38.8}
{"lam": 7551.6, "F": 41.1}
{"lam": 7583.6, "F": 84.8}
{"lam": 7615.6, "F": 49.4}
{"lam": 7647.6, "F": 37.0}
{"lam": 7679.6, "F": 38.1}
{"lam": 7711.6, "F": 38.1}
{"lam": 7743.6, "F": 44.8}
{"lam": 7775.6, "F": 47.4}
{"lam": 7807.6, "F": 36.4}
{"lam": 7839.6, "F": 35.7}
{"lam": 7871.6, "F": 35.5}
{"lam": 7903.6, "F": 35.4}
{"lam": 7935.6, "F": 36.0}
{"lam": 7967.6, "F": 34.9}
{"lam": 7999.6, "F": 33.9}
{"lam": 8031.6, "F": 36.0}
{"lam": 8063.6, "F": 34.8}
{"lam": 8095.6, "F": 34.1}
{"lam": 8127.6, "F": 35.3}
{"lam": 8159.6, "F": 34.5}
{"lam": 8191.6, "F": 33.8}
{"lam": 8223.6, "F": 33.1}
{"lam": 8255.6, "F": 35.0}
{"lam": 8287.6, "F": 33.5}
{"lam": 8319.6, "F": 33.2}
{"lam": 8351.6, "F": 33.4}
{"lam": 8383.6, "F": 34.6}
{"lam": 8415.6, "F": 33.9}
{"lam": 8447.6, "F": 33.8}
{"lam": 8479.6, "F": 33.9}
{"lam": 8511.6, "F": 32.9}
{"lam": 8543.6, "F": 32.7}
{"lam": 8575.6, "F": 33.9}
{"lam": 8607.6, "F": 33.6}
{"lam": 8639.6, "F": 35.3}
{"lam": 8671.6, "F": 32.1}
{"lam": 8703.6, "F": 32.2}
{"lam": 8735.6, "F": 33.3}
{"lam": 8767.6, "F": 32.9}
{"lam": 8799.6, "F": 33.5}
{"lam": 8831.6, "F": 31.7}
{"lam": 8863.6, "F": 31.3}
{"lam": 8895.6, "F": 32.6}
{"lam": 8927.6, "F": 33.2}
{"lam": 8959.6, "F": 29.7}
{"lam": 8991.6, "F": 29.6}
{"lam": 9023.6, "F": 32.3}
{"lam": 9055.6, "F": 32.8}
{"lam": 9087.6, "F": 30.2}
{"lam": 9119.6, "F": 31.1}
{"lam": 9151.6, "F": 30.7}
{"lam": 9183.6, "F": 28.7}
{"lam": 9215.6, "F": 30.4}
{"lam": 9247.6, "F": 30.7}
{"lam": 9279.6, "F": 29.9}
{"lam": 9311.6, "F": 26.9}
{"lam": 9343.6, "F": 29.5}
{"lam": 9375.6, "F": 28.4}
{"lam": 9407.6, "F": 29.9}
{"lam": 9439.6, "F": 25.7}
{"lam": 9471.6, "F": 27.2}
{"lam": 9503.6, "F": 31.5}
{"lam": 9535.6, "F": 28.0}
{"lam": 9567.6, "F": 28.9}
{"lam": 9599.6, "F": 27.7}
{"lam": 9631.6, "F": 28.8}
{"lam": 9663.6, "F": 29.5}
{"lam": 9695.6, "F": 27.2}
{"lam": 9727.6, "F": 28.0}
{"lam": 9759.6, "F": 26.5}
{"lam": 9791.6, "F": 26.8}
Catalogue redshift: 0.155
